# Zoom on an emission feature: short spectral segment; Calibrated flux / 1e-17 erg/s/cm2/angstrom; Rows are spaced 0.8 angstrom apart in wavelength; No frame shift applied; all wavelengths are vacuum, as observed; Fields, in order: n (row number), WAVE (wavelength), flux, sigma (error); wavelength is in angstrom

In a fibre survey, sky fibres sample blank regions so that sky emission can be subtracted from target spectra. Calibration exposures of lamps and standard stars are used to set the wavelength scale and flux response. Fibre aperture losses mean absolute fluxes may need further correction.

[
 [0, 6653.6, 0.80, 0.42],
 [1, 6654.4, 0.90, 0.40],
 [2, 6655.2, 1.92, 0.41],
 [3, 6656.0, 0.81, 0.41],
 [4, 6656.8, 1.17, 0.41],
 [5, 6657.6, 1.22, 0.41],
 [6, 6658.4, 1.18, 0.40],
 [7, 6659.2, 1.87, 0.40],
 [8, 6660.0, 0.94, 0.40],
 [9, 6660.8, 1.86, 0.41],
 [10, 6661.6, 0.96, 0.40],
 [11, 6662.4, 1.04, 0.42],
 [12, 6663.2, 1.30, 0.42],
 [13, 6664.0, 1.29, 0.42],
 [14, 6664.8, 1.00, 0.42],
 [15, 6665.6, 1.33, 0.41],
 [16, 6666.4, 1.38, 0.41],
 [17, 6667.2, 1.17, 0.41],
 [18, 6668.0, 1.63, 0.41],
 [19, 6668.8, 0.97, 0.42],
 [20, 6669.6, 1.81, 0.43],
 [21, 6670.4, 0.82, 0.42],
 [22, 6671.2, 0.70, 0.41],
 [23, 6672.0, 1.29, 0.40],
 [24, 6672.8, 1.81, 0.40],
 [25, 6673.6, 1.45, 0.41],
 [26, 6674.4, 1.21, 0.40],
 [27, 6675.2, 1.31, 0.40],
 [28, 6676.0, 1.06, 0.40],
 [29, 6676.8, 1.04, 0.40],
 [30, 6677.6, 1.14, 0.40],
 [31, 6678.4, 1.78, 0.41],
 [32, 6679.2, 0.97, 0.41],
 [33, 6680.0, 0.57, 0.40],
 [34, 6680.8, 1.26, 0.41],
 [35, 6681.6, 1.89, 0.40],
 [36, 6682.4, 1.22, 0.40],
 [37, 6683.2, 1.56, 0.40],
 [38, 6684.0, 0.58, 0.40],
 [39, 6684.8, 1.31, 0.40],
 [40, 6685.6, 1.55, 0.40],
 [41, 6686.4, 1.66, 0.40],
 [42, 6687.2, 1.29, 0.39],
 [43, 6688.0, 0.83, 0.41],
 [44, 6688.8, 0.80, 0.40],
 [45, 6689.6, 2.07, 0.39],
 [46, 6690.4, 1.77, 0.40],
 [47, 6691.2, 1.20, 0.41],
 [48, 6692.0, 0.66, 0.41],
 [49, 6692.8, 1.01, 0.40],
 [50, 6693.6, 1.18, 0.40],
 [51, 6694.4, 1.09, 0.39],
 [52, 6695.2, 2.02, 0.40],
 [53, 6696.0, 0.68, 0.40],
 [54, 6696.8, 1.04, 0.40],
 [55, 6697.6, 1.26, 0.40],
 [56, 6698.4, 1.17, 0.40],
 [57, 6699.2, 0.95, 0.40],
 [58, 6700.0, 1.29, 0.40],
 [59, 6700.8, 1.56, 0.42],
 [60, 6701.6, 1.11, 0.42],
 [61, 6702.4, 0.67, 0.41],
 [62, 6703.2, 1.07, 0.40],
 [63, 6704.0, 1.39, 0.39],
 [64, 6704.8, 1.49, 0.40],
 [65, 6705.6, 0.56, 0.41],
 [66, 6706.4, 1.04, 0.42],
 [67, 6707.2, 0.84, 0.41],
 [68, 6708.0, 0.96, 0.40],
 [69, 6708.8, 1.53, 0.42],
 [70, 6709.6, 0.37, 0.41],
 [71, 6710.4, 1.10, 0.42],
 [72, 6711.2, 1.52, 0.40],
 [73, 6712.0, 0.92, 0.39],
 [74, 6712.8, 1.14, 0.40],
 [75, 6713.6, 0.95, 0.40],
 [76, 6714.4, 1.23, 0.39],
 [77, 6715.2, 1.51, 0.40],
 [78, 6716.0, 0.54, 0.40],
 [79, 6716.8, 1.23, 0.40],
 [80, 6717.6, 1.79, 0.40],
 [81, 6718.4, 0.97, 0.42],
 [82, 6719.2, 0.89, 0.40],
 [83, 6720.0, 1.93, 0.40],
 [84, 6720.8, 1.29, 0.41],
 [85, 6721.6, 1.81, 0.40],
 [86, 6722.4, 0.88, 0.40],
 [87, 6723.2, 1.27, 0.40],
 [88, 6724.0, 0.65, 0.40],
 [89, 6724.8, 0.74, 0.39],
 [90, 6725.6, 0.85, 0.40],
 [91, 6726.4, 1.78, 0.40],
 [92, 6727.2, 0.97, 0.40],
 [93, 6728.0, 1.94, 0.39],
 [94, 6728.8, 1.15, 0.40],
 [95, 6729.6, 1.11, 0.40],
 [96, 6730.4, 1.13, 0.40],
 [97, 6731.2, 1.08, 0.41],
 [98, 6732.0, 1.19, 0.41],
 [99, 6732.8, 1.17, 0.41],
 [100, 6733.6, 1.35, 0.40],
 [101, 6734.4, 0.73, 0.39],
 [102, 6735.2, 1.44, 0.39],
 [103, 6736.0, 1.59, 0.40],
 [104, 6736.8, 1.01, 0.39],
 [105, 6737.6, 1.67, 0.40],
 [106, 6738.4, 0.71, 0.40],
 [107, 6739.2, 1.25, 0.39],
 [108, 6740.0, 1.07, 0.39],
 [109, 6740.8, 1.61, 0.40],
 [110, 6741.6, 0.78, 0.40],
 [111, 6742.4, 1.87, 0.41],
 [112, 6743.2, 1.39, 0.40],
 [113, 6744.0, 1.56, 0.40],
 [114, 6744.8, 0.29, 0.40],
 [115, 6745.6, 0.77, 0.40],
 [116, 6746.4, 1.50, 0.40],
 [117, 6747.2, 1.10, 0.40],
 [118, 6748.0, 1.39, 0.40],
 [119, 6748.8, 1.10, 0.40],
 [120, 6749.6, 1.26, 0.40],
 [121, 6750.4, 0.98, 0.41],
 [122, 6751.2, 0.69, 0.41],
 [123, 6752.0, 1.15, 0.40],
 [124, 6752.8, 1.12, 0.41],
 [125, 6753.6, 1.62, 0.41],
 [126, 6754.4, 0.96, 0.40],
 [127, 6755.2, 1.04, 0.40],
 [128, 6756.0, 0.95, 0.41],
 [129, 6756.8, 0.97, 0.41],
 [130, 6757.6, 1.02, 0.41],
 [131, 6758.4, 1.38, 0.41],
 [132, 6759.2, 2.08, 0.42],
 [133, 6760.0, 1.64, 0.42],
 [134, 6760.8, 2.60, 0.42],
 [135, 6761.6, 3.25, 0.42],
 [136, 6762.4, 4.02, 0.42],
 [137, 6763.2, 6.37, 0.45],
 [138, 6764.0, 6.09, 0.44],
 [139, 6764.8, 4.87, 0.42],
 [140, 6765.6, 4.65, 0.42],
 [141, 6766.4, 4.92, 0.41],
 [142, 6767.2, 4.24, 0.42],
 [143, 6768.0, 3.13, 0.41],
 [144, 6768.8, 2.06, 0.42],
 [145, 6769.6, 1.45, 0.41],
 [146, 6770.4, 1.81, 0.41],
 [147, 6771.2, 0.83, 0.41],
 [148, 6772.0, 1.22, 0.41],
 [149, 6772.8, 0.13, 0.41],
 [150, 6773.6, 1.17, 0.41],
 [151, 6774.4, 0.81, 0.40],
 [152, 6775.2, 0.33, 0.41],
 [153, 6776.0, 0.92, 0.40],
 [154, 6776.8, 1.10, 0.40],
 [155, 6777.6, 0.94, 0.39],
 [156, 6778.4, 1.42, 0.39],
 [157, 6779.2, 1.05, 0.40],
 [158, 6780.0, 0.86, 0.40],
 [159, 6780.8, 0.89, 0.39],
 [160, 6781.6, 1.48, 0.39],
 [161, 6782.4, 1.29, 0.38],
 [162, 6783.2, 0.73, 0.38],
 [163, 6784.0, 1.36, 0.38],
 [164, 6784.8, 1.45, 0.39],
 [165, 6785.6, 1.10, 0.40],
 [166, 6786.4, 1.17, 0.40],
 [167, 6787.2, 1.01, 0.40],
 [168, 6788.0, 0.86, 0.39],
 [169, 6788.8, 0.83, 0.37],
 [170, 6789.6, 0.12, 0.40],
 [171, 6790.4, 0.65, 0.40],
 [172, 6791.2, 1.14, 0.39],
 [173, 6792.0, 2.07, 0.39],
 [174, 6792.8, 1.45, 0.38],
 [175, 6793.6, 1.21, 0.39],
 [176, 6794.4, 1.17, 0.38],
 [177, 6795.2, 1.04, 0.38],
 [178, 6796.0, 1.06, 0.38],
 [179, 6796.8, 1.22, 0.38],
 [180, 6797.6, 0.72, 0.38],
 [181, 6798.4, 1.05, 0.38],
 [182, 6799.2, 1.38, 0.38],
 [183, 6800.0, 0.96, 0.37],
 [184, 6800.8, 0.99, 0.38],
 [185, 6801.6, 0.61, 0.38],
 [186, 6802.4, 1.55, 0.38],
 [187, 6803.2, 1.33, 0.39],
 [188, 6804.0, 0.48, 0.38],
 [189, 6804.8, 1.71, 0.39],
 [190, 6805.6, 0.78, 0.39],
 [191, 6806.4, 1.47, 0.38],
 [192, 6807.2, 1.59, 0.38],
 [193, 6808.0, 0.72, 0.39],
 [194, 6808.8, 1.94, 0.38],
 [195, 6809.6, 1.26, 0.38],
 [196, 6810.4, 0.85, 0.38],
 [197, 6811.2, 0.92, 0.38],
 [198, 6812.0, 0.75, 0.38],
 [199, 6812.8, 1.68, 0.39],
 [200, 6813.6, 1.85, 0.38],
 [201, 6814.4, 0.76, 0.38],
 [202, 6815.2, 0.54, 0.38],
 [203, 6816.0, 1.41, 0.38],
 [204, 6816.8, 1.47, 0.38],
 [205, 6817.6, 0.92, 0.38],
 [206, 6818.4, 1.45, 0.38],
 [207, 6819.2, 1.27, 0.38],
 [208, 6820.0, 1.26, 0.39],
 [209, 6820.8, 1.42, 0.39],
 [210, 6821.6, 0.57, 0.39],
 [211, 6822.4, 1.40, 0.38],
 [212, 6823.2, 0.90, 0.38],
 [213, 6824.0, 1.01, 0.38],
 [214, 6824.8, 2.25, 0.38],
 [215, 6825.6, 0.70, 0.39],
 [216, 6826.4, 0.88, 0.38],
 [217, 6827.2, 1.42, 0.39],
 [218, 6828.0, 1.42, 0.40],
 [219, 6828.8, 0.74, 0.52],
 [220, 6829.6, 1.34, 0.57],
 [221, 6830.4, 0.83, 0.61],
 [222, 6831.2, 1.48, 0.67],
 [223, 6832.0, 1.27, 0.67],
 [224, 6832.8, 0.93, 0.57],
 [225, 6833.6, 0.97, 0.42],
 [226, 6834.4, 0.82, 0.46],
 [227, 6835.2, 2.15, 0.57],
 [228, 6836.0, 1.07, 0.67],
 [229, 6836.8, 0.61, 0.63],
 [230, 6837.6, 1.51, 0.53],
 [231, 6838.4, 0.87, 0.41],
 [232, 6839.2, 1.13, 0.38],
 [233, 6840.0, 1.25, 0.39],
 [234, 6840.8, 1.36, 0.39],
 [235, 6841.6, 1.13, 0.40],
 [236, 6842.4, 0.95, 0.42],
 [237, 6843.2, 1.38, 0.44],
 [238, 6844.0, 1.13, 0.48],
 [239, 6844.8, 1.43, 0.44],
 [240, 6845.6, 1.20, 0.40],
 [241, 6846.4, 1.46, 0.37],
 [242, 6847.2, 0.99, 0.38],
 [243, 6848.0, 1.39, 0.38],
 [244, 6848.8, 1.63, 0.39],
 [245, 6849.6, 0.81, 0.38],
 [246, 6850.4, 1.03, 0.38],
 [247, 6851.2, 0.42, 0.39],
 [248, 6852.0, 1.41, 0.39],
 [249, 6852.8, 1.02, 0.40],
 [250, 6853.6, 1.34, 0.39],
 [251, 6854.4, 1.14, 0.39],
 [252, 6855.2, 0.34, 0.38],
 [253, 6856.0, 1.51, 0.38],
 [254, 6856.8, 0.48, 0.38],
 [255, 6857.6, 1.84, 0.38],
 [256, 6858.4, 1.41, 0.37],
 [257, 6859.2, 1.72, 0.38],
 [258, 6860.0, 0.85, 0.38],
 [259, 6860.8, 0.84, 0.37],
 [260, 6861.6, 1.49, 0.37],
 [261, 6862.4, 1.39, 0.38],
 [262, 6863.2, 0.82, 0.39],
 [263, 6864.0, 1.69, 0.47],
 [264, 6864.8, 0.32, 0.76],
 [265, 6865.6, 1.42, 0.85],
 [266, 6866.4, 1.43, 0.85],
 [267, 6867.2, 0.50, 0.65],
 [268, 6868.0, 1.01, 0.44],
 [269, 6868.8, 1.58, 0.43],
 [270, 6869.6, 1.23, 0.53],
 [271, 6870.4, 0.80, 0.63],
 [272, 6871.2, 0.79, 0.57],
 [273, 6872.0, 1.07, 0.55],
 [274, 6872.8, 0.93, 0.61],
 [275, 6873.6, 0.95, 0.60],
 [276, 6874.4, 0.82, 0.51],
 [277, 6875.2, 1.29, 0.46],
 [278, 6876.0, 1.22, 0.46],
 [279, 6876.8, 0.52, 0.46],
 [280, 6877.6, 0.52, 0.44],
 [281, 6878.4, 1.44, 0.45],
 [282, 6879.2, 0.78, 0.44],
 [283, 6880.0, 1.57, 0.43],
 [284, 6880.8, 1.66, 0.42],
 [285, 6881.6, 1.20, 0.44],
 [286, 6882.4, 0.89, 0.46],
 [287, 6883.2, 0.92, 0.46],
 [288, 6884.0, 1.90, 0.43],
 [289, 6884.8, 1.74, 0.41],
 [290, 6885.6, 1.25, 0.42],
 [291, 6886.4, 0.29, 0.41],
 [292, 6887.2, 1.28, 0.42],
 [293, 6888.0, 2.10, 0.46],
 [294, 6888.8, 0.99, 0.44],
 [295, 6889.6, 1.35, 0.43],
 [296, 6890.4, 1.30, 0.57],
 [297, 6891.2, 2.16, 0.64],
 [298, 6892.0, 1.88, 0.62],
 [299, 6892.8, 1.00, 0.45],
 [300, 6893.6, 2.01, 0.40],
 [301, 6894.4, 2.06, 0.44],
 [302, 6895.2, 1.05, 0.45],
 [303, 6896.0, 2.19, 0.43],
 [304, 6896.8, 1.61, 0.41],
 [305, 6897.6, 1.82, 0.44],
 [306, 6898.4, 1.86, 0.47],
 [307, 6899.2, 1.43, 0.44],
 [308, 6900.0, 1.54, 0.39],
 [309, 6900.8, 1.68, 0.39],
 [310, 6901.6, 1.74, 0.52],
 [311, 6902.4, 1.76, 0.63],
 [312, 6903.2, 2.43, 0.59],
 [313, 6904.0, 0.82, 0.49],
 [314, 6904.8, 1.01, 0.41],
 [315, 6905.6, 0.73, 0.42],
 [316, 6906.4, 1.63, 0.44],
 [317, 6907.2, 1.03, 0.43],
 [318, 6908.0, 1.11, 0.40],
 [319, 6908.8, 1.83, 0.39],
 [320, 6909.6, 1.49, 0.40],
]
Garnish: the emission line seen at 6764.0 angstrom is H-beta 4861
